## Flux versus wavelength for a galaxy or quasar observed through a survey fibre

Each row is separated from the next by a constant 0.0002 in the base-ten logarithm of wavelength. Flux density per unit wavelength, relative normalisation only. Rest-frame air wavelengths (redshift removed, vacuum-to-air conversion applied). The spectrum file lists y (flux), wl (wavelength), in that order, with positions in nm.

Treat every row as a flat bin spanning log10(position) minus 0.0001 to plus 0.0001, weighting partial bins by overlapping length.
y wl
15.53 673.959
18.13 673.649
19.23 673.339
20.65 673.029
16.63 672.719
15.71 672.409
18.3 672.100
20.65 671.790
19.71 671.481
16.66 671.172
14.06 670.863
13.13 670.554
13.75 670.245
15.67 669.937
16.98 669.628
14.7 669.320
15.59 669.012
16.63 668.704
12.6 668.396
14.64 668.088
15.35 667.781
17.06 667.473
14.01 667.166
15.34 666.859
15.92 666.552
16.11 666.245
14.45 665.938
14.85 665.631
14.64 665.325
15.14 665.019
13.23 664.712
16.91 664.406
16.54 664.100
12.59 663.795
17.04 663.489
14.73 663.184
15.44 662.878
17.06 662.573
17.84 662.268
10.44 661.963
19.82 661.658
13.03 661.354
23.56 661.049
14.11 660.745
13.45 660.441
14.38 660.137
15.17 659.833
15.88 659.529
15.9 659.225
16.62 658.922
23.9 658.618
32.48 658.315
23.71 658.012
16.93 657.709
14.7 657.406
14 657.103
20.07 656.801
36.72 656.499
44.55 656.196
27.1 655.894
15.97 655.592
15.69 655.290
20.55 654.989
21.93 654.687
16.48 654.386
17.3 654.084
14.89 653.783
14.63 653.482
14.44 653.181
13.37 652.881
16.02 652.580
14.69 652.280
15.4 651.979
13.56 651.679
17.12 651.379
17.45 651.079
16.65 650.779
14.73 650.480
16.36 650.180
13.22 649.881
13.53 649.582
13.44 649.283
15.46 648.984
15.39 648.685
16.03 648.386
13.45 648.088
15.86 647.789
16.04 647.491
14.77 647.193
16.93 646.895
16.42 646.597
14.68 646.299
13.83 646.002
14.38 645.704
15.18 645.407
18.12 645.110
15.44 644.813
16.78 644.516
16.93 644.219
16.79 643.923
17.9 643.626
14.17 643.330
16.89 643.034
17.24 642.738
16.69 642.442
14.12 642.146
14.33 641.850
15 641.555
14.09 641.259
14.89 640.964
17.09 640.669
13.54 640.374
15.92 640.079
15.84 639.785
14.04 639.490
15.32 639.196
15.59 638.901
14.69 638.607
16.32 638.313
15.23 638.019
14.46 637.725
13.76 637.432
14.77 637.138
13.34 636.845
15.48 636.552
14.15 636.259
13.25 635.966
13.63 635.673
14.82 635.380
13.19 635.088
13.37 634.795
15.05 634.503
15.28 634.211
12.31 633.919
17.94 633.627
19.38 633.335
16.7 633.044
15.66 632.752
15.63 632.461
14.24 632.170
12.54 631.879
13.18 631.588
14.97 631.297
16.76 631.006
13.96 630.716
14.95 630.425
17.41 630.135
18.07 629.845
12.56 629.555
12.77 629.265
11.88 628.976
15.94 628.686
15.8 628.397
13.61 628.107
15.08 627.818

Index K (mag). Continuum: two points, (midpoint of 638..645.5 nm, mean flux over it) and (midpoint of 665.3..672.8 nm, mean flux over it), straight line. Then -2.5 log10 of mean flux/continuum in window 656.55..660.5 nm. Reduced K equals -0.20 mag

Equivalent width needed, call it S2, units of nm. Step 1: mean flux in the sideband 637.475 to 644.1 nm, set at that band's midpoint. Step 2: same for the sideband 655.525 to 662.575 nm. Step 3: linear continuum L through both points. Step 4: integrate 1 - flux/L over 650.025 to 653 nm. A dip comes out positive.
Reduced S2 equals 0.42 nm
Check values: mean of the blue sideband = 15.4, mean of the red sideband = 20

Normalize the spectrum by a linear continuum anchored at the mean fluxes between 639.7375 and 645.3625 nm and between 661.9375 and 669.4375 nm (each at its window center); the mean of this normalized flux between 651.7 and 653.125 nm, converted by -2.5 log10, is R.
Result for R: 0.06 mag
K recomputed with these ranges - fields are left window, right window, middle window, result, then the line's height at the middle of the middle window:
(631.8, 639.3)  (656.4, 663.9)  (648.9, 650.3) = 0.16 mag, 16.6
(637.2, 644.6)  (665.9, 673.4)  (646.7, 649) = 0.01 mag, 15.6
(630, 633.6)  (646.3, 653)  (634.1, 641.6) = 0.05 mag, 15.4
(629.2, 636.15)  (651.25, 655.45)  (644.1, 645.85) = -0.03 mag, 15.6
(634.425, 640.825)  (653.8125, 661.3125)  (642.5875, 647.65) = 0.05 mag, 16.8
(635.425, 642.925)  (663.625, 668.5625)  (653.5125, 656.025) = -0.23 mag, 15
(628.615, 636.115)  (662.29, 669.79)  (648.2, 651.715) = -0.01 mag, 15.1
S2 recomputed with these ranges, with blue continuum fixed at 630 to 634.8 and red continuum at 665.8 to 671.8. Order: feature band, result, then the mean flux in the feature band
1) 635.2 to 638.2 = 0.202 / 14.3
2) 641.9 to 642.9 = -0.032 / 15.9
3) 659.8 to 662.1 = -0.009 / 15.5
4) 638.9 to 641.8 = 0.052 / 15.1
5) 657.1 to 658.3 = -0.311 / 19.5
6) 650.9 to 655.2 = -0.232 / 16.3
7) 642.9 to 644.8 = -0.138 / 16.5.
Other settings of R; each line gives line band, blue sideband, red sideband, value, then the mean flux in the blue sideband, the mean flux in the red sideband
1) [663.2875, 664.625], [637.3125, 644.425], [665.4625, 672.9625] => 0.01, 15.5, 15.8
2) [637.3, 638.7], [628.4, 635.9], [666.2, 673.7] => 0.01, 14.9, 16.3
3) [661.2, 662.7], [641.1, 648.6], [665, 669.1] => -0.02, 15.7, 15.2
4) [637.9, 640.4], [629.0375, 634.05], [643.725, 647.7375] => 0.02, 15.2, 15.9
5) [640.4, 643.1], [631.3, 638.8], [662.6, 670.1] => -0.04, 14.7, 15.3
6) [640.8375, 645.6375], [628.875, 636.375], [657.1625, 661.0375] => 0.02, 14.8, 18.2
